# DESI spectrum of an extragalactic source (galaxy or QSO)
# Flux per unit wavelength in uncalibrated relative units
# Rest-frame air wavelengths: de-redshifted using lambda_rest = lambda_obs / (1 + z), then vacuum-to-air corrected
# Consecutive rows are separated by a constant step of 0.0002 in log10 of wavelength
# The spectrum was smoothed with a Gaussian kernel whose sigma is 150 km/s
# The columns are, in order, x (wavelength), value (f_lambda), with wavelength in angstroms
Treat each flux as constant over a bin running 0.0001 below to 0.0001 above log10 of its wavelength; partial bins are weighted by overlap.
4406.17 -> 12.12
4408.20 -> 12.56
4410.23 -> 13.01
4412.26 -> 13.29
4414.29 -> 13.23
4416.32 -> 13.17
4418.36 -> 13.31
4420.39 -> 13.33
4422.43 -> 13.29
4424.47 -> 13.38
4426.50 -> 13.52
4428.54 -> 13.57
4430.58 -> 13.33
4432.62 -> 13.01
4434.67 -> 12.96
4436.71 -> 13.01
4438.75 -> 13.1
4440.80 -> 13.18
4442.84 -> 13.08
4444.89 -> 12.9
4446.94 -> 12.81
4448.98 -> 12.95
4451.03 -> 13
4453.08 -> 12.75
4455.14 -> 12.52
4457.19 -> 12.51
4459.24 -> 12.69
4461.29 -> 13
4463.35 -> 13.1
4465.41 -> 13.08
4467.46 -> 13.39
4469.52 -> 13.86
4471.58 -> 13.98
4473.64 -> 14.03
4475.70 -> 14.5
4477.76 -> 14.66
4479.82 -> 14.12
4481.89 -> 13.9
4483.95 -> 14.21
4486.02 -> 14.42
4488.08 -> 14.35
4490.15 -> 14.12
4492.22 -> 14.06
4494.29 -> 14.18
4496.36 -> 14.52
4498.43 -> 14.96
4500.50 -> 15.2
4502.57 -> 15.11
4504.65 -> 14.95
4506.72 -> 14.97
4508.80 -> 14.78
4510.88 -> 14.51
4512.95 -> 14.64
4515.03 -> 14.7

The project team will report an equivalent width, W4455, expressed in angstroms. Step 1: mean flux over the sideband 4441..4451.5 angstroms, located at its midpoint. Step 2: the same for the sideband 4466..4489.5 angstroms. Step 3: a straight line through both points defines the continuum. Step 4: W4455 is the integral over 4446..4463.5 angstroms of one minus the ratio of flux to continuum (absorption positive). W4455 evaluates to 0.6 angstroms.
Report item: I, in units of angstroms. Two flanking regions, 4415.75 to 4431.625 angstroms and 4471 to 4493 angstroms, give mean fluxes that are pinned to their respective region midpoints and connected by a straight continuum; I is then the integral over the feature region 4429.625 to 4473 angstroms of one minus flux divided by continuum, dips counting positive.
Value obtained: 2.2 angstroms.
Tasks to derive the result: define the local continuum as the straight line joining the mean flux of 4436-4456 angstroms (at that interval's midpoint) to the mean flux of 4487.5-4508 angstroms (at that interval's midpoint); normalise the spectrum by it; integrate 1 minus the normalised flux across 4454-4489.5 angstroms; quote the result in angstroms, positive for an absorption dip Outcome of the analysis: 0.32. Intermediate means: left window 12.9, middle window 13.7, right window 14.6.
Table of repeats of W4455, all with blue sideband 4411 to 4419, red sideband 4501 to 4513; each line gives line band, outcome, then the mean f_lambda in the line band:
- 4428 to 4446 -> 0.7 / 13.1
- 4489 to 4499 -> 0.2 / 14.3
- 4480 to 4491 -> 0.2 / 14.2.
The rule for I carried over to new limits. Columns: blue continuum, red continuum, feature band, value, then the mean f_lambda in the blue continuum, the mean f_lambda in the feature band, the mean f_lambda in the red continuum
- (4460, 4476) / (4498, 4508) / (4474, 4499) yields 0.0 angstroms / 13.6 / 14.3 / 15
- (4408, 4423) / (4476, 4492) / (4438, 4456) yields 1.0 angstroms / 13.2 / 12.9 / 14.3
